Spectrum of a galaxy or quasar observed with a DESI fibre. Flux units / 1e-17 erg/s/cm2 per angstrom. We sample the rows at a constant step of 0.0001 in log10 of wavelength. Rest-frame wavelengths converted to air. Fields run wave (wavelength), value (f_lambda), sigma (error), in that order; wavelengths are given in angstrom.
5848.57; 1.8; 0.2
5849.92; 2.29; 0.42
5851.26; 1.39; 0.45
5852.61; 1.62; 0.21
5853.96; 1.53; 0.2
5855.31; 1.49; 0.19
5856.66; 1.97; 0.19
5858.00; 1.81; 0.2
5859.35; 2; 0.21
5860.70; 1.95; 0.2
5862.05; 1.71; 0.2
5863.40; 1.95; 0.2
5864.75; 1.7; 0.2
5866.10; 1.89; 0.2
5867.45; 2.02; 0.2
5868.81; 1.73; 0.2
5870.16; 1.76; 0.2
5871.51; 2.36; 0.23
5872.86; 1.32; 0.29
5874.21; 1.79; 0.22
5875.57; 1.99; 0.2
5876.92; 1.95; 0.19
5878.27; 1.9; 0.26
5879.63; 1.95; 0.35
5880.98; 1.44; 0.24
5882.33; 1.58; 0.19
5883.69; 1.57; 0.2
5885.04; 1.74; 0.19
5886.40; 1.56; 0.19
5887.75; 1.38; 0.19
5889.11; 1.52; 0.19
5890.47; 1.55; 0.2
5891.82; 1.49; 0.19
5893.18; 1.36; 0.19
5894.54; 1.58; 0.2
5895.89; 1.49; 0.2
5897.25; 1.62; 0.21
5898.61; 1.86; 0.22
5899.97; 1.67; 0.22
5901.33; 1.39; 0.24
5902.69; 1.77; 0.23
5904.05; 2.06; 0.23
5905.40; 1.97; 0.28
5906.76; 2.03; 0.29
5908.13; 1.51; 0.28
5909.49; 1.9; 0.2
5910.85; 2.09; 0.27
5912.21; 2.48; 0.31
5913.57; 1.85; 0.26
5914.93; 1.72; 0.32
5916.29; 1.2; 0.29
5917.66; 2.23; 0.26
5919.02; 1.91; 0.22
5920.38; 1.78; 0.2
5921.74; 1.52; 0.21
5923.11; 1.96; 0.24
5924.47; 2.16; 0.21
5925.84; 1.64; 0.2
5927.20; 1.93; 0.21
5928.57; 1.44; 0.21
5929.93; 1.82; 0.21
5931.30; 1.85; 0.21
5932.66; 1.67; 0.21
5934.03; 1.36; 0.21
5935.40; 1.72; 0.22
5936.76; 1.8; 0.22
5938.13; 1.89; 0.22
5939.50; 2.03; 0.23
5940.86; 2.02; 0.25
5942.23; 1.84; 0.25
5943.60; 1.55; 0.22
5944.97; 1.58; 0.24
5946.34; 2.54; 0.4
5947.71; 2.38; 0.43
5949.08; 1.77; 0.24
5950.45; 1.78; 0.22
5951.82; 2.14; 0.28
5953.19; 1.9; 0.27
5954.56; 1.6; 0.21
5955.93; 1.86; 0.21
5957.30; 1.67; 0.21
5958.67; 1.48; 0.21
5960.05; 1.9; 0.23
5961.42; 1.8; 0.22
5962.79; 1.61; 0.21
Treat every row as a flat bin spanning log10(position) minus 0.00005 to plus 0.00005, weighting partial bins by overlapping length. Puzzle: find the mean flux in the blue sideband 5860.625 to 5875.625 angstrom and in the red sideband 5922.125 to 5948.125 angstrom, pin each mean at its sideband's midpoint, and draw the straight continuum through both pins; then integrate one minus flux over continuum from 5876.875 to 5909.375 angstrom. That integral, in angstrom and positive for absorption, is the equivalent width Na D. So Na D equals 3.11 angstrom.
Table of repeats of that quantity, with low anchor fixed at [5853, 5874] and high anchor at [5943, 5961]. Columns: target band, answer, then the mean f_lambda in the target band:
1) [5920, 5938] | 1.0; 1.75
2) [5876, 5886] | 0.5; 1.73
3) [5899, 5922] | 0.0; 1.83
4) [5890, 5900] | 1.4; 1.57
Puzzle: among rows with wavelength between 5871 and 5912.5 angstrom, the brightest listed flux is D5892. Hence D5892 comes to 2.48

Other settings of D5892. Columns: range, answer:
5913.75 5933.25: 2.23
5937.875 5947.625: 2.54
